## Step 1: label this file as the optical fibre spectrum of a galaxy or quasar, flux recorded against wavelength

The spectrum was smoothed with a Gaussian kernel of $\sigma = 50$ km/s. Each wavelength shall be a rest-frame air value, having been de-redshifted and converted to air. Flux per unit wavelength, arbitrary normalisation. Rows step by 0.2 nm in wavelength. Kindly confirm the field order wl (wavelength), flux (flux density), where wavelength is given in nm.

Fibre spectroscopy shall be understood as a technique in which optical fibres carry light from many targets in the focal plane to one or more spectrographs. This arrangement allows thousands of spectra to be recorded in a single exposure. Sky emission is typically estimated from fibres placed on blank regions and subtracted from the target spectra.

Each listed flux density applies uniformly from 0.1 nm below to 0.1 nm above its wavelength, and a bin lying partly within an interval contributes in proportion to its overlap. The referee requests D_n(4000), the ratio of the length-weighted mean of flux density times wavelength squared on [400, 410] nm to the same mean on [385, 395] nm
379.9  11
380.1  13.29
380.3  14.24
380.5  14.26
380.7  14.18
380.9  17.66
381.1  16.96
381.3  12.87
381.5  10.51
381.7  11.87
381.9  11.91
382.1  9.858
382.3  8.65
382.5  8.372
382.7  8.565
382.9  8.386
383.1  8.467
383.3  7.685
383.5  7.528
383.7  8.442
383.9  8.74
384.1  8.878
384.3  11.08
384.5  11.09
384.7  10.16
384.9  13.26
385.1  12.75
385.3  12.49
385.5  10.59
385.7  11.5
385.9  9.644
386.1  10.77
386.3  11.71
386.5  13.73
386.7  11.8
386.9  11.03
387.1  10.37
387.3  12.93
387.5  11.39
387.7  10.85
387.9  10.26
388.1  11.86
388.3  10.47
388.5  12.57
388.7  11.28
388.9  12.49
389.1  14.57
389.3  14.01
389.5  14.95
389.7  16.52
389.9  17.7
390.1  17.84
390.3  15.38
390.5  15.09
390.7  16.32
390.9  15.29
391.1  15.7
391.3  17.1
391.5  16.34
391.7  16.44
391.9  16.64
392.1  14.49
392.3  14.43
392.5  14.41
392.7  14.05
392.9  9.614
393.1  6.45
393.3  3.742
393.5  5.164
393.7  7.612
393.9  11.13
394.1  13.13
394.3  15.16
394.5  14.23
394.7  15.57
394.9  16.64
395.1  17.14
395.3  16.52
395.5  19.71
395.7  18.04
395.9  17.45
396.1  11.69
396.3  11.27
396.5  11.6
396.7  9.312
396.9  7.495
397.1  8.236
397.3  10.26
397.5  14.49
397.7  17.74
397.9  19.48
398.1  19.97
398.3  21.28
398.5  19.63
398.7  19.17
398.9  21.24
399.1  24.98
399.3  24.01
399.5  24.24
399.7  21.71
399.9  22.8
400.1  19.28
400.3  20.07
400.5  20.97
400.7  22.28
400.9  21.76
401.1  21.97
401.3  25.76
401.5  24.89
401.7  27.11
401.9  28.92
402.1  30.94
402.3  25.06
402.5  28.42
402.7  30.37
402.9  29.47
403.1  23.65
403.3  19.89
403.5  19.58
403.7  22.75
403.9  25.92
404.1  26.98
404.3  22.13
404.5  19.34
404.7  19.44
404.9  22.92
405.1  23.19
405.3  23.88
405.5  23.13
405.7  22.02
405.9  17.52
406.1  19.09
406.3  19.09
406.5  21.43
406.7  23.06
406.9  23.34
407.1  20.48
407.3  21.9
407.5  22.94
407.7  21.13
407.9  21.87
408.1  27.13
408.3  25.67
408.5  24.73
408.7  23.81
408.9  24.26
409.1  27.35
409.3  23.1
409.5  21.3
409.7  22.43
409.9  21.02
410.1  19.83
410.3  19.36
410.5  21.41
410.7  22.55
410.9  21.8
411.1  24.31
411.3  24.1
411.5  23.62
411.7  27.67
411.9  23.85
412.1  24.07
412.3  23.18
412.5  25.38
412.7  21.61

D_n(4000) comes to 1.94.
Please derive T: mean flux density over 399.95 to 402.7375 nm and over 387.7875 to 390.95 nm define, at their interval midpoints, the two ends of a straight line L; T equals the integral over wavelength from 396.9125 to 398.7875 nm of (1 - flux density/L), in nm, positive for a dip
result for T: 0.47 nm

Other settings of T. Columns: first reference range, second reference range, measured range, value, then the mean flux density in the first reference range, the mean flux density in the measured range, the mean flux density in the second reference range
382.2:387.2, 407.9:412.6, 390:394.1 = 0.21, 10.2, 13.2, 23.5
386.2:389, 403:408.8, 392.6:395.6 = 0.61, 11.6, 12.4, 22.3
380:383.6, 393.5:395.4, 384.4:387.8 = 0.18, 11.4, 11.5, 13.7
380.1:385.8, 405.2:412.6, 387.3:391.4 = 0.00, 11.1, 14.1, 22.8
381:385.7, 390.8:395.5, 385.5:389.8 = -0.11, 10.4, 12.1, 13.5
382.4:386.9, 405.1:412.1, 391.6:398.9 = 0.85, 10.3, 14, 22.7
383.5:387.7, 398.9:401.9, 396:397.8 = 0.79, 11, 11.3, 23.1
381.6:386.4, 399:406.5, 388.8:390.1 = -0.12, 10.1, 15.3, 23.4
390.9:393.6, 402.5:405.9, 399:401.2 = -0.28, 12.8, 22.2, 23.4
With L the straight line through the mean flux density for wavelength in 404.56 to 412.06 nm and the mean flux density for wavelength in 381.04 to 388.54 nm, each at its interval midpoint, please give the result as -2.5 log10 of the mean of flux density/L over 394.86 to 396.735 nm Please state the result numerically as 0.08 mag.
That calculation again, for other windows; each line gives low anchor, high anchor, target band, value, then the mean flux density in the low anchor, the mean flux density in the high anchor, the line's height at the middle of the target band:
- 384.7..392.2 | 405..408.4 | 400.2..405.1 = -0.20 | 13.4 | 22.2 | 20.2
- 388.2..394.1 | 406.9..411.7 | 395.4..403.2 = -0.14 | 13.4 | 23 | 17.7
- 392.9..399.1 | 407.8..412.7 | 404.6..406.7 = -0.04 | 14.1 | 23.5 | 20.4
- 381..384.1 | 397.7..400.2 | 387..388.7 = 0.20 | 9.89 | 21.3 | 13.6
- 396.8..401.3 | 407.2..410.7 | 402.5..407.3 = -0.06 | 19.4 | 22.9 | 21.5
